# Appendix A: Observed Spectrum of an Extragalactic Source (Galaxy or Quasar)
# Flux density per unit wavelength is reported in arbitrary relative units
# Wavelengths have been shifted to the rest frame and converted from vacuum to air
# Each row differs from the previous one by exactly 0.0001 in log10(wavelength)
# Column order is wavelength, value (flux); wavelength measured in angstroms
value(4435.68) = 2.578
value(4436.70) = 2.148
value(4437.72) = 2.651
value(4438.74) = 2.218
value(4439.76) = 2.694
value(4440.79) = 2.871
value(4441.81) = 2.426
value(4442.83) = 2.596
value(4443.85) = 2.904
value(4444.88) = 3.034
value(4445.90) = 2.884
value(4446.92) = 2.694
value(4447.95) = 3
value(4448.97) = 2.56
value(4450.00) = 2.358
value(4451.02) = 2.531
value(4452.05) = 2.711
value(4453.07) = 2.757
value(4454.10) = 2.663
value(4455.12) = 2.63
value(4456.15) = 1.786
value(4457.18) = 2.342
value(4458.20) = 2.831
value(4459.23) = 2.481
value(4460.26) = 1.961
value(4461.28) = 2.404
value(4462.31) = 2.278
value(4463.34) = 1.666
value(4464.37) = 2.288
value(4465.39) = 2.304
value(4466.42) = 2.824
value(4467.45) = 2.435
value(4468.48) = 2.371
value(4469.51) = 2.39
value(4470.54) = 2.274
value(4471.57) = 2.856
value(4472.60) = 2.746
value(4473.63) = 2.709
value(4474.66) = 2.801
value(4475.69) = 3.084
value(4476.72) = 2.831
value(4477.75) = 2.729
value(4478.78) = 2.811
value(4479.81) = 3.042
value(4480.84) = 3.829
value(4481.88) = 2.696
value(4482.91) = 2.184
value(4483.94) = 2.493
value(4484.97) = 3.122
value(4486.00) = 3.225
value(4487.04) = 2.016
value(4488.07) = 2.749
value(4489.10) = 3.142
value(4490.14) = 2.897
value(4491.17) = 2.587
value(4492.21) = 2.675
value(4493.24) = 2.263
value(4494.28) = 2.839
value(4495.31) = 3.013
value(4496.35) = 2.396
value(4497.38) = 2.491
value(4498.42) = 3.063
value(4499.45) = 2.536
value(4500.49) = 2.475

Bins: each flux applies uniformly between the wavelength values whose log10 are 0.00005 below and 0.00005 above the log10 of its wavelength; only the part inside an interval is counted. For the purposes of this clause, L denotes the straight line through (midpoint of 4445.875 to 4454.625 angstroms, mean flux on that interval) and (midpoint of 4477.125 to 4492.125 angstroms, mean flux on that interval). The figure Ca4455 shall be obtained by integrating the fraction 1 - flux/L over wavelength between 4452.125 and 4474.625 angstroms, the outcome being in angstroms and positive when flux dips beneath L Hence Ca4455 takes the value 2.37 angstroms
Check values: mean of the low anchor 2.67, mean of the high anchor 2.82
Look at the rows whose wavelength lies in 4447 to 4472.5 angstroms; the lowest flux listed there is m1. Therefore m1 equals 1.666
